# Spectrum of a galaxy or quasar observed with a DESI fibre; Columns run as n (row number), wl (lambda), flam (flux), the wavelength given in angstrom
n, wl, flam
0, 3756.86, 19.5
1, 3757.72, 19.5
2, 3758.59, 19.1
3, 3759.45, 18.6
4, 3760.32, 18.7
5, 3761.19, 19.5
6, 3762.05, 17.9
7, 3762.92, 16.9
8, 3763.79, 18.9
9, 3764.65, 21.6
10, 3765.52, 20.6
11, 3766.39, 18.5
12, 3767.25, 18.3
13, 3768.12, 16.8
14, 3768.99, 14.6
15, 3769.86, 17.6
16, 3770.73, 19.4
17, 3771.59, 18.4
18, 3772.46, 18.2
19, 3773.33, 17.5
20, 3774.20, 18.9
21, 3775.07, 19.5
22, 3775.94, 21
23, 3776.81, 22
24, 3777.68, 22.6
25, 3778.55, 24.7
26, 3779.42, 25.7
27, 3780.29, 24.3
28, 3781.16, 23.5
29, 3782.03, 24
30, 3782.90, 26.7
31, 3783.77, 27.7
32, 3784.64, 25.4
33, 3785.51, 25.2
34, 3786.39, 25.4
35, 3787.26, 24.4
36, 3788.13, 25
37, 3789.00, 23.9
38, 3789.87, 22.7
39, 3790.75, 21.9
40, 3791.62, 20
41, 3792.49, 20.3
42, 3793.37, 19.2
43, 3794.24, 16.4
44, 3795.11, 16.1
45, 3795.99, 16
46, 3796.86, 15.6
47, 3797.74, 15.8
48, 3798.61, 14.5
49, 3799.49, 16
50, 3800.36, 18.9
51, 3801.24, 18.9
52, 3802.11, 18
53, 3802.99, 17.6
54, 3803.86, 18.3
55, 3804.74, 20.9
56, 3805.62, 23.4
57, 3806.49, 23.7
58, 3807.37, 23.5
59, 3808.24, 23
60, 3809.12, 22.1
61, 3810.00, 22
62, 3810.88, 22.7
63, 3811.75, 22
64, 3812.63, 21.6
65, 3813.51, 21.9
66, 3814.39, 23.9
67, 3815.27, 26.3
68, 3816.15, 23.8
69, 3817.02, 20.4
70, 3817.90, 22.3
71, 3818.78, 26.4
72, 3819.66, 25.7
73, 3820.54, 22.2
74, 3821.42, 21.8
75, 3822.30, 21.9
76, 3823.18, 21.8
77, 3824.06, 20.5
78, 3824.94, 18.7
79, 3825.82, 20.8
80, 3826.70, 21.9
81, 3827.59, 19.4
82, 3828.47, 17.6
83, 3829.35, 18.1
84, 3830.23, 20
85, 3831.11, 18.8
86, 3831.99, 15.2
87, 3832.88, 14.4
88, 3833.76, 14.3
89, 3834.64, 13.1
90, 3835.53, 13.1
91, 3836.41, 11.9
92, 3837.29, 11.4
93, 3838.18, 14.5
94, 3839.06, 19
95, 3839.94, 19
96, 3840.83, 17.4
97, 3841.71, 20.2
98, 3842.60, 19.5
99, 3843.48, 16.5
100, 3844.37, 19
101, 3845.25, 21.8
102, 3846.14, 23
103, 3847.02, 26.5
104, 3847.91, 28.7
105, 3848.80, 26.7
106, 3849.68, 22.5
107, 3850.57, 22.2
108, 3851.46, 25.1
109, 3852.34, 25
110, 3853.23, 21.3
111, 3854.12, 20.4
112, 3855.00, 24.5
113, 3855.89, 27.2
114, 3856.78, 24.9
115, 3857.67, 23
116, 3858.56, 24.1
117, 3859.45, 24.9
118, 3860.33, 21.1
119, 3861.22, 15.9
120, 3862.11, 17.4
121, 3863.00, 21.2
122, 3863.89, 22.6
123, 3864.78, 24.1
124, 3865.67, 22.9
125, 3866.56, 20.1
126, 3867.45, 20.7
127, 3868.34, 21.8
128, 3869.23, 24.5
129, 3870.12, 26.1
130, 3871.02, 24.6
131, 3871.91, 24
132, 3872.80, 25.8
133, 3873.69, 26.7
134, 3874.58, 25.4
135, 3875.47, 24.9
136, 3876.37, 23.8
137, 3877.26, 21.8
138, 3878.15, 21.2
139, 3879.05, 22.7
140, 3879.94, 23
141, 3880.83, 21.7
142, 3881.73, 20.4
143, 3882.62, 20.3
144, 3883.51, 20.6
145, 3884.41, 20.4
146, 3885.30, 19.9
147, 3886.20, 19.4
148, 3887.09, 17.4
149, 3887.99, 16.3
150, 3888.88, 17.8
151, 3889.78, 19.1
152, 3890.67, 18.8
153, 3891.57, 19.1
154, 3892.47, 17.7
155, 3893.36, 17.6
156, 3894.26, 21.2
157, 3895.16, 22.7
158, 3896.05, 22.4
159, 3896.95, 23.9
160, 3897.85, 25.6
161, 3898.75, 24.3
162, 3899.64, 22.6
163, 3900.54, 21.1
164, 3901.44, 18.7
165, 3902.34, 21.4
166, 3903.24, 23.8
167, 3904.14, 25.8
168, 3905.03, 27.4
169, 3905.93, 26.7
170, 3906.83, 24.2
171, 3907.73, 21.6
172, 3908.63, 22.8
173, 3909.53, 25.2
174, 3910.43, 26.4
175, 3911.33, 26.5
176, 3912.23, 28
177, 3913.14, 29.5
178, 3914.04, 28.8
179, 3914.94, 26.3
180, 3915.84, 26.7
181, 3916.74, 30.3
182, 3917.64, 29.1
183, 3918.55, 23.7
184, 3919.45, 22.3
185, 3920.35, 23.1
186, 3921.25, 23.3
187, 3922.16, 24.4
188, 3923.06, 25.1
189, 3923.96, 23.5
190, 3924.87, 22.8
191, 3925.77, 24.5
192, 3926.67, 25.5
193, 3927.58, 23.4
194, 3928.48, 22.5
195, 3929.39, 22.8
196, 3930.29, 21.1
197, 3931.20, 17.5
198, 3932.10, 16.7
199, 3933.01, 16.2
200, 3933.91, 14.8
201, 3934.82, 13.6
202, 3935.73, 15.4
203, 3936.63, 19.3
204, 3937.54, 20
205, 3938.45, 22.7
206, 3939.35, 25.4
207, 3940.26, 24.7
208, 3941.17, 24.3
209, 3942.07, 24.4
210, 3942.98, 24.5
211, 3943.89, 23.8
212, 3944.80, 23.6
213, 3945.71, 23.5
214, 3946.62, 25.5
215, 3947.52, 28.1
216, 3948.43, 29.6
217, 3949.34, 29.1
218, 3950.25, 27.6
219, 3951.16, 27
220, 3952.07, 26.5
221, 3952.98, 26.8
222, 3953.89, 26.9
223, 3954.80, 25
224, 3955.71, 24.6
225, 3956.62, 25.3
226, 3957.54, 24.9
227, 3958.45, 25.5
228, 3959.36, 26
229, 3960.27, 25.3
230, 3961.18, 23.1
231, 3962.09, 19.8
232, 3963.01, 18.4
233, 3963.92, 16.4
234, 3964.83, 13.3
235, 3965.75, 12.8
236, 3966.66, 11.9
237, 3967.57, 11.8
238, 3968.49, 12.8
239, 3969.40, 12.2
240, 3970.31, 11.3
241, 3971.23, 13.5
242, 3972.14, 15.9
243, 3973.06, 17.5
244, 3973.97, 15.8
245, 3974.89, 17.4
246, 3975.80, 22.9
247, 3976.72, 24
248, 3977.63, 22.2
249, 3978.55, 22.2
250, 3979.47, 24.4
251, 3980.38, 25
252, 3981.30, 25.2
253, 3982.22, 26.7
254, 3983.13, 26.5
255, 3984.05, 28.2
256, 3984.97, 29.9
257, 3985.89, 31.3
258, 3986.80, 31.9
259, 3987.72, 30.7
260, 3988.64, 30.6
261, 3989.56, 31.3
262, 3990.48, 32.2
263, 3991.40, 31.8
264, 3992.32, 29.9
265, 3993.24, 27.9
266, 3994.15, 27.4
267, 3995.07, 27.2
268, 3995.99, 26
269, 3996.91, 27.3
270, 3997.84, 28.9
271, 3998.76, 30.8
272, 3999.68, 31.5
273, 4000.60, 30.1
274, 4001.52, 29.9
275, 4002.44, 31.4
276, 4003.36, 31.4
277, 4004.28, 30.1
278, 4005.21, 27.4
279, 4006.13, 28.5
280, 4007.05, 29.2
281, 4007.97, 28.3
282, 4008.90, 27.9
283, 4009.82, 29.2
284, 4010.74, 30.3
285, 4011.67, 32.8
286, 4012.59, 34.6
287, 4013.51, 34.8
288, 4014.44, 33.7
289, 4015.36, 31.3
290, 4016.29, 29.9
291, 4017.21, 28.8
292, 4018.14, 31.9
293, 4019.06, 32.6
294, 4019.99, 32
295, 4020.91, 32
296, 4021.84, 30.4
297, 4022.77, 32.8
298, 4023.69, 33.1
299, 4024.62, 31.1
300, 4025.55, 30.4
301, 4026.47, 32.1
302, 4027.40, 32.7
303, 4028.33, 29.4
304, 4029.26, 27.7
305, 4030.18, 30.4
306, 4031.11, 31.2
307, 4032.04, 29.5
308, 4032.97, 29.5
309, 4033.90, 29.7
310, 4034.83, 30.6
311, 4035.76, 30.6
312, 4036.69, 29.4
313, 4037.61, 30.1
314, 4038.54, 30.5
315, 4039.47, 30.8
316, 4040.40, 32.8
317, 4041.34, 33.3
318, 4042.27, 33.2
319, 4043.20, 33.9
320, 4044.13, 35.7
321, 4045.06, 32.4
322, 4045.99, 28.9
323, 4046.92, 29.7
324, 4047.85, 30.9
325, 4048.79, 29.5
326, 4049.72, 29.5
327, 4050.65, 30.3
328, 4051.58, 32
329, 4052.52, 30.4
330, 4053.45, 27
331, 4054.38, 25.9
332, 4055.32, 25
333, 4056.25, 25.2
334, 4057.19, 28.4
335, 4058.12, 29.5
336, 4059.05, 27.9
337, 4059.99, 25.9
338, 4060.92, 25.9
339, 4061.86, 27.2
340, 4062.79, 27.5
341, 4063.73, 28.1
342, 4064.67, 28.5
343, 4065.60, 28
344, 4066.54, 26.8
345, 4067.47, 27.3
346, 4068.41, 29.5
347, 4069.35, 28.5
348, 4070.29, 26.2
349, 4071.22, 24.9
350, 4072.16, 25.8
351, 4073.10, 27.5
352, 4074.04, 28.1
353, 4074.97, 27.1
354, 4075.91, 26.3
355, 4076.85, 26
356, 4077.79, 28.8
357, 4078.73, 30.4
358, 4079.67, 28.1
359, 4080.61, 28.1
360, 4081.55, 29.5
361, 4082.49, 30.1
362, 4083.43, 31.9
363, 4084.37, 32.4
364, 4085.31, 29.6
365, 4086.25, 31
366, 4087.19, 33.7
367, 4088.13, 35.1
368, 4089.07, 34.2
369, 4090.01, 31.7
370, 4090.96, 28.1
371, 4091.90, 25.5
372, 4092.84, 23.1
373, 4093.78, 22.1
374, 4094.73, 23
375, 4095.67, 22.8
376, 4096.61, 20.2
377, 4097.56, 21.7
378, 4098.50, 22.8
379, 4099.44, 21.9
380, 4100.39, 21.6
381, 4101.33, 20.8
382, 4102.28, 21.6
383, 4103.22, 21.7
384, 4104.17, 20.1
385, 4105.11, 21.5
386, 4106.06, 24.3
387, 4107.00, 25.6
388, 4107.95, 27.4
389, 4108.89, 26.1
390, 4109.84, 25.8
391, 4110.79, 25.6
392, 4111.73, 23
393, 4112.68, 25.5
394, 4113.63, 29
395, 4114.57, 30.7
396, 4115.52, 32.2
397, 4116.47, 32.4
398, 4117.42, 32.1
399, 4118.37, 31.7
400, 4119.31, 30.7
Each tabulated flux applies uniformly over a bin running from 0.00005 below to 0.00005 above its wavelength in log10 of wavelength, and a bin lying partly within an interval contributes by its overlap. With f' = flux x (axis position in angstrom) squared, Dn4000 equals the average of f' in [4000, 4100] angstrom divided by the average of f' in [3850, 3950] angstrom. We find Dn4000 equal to 1.38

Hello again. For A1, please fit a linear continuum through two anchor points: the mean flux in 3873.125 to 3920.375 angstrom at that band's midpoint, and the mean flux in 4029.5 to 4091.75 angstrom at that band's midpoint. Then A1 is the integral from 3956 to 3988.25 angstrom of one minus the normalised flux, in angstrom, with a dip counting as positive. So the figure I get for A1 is 5.9 angstrom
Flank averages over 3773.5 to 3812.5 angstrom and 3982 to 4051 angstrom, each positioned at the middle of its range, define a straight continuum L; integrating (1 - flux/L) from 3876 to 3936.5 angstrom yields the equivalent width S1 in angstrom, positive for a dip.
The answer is 8.6 angstrom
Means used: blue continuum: 21.3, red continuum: 30.5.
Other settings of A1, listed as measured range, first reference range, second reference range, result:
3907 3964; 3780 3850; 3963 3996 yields -4.6 angstrom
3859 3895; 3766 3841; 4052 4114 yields 0.8 angstrom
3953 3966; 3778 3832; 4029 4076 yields 1.9 angstrom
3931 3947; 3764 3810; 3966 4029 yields 2.8 angstrom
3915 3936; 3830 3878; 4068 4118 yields 0.6 angstrom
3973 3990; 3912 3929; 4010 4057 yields 1.6 angstrom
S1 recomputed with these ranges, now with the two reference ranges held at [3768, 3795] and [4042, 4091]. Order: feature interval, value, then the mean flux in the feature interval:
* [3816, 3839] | 4.11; 18.8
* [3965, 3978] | 5.32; 15.8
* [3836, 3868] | 3.06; 21.3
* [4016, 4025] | -1.15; 31.5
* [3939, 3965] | 1.55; 24.6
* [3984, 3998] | -1.26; 29.6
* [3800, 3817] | 0.55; 21.7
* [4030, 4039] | -0.59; 30.1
